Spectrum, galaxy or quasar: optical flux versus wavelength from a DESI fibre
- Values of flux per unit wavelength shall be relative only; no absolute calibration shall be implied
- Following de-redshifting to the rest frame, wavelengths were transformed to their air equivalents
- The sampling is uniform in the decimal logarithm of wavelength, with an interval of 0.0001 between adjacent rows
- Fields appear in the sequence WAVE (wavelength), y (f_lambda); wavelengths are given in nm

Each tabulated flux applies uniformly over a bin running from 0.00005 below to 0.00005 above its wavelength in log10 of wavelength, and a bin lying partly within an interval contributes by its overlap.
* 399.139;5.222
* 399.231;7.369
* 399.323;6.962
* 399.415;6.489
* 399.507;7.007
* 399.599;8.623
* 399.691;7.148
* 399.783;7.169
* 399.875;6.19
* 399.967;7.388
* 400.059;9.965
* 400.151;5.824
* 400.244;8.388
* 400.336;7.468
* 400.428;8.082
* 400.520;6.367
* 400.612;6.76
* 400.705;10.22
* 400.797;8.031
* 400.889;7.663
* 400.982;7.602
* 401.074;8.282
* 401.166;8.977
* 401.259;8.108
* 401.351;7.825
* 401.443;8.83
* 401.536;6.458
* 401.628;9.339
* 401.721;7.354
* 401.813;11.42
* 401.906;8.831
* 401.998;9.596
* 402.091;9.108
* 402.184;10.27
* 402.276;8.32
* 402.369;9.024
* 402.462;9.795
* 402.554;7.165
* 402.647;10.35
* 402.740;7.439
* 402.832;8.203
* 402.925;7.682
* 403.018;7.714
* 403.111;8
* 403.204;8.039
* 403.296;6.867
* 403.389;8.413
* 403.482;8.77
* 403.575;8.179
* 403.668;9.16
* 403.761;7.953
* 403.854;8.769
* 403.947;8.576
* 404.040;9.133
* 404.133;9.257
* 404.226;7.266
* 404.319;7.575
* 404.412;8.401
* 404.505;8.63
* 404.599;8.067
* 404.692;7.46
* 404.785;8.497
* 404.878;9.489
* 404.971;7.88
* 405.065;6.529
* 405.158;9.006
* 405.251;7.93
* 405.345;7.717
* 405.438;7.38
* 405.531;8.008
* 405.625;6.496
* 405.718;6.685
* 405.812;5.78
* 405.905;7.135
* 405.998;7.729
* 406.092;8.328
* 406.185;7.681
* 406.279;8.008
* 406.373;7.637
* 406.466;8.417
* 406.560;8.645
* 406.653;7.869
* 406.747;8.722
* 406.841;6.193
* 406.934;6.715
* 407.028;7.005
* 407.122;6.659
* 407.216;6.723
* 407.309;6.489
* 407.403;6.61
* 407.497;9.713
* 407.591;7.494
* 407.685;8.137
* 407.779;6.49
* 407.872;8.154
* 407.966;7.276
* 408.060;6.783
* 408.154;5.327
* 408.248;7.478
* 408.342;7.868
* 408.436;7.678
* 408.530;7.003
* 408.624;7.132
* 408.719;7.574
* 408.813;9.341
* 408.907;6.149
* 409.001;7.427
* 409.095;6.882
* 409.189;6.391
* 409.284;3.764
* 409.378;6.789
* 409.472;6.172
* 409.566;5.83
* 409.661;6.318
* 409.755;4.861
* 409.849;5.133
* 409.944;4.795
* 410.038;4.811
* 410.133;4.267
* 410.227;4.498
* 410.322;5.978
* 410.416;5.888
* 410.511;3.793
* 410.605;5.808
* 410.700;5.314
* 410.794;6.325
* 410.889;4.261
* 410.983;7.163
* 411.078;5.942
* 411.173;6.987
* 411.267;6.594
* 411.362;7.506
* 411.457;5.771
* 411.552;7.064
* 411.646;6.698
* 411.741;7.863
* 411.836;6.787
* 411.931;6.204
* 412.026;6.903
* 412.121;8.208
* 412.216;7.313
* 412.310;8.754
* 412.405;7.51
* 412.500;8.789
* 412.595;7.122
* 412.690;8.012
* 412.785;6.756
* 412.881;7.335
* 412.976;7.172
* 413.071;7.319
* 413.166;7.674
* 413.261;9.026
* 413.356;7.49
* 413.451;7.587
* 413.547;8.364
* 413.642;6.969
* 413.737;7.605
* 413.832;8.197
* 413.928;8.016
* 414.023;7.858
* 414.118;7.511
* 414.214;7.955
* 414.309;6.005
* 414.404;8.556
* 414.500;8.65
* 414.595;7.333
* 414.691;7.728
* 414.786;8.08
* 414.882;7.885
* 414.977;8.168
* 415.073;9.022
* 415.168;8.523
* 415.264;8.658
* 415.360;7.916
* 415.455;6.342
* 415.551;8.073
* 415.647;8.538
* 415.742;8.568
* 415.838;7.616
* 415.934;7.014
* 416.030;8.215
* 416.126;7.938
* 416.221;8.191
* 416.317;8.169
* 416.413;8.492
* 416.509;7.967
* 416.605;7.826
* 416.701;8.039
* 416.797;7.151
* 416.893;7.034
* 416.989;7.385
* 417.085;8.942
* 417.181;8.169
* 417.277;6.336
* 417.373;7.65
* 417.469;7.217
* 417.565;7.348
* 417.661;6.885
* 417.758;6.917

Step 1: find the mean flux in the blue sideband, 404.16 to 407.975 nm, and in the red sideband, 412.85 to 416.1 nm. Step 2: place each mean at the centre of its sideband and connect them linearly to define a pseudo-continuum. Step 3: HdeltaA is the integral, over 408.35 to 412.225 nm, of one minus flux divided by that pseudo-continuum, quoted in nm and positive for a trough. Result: 0.734 nm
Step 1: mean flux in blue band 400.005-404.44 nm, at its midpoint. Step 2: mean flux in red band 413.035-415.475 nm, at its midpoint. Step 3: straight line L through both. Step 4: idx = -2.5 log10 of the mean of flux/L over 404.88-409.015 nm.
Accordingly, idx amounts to 0.099 mag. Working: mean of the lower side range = 8.35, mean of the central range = 7.45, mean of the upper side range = 7.89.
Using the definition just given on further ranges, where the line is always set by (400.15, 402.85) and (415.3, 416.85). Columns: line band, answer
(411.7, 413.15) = 0.08 mag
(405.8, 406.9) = 0.07 mag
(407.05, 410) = 0.20 mag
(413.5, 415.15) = 0.01 mag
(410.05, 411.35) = 0.39 mag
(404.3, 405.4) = 0.02 mag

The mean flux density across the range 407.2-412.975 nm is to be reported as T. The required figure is 6.66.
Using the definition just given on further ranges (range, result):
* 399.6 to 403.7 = 8.22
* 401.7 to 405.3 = 8.47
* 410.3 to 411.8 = 6.2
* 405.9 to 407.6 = 7.58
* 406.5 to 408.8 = 7.36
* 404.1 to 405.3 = 8.14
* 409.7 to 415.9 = 7.1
